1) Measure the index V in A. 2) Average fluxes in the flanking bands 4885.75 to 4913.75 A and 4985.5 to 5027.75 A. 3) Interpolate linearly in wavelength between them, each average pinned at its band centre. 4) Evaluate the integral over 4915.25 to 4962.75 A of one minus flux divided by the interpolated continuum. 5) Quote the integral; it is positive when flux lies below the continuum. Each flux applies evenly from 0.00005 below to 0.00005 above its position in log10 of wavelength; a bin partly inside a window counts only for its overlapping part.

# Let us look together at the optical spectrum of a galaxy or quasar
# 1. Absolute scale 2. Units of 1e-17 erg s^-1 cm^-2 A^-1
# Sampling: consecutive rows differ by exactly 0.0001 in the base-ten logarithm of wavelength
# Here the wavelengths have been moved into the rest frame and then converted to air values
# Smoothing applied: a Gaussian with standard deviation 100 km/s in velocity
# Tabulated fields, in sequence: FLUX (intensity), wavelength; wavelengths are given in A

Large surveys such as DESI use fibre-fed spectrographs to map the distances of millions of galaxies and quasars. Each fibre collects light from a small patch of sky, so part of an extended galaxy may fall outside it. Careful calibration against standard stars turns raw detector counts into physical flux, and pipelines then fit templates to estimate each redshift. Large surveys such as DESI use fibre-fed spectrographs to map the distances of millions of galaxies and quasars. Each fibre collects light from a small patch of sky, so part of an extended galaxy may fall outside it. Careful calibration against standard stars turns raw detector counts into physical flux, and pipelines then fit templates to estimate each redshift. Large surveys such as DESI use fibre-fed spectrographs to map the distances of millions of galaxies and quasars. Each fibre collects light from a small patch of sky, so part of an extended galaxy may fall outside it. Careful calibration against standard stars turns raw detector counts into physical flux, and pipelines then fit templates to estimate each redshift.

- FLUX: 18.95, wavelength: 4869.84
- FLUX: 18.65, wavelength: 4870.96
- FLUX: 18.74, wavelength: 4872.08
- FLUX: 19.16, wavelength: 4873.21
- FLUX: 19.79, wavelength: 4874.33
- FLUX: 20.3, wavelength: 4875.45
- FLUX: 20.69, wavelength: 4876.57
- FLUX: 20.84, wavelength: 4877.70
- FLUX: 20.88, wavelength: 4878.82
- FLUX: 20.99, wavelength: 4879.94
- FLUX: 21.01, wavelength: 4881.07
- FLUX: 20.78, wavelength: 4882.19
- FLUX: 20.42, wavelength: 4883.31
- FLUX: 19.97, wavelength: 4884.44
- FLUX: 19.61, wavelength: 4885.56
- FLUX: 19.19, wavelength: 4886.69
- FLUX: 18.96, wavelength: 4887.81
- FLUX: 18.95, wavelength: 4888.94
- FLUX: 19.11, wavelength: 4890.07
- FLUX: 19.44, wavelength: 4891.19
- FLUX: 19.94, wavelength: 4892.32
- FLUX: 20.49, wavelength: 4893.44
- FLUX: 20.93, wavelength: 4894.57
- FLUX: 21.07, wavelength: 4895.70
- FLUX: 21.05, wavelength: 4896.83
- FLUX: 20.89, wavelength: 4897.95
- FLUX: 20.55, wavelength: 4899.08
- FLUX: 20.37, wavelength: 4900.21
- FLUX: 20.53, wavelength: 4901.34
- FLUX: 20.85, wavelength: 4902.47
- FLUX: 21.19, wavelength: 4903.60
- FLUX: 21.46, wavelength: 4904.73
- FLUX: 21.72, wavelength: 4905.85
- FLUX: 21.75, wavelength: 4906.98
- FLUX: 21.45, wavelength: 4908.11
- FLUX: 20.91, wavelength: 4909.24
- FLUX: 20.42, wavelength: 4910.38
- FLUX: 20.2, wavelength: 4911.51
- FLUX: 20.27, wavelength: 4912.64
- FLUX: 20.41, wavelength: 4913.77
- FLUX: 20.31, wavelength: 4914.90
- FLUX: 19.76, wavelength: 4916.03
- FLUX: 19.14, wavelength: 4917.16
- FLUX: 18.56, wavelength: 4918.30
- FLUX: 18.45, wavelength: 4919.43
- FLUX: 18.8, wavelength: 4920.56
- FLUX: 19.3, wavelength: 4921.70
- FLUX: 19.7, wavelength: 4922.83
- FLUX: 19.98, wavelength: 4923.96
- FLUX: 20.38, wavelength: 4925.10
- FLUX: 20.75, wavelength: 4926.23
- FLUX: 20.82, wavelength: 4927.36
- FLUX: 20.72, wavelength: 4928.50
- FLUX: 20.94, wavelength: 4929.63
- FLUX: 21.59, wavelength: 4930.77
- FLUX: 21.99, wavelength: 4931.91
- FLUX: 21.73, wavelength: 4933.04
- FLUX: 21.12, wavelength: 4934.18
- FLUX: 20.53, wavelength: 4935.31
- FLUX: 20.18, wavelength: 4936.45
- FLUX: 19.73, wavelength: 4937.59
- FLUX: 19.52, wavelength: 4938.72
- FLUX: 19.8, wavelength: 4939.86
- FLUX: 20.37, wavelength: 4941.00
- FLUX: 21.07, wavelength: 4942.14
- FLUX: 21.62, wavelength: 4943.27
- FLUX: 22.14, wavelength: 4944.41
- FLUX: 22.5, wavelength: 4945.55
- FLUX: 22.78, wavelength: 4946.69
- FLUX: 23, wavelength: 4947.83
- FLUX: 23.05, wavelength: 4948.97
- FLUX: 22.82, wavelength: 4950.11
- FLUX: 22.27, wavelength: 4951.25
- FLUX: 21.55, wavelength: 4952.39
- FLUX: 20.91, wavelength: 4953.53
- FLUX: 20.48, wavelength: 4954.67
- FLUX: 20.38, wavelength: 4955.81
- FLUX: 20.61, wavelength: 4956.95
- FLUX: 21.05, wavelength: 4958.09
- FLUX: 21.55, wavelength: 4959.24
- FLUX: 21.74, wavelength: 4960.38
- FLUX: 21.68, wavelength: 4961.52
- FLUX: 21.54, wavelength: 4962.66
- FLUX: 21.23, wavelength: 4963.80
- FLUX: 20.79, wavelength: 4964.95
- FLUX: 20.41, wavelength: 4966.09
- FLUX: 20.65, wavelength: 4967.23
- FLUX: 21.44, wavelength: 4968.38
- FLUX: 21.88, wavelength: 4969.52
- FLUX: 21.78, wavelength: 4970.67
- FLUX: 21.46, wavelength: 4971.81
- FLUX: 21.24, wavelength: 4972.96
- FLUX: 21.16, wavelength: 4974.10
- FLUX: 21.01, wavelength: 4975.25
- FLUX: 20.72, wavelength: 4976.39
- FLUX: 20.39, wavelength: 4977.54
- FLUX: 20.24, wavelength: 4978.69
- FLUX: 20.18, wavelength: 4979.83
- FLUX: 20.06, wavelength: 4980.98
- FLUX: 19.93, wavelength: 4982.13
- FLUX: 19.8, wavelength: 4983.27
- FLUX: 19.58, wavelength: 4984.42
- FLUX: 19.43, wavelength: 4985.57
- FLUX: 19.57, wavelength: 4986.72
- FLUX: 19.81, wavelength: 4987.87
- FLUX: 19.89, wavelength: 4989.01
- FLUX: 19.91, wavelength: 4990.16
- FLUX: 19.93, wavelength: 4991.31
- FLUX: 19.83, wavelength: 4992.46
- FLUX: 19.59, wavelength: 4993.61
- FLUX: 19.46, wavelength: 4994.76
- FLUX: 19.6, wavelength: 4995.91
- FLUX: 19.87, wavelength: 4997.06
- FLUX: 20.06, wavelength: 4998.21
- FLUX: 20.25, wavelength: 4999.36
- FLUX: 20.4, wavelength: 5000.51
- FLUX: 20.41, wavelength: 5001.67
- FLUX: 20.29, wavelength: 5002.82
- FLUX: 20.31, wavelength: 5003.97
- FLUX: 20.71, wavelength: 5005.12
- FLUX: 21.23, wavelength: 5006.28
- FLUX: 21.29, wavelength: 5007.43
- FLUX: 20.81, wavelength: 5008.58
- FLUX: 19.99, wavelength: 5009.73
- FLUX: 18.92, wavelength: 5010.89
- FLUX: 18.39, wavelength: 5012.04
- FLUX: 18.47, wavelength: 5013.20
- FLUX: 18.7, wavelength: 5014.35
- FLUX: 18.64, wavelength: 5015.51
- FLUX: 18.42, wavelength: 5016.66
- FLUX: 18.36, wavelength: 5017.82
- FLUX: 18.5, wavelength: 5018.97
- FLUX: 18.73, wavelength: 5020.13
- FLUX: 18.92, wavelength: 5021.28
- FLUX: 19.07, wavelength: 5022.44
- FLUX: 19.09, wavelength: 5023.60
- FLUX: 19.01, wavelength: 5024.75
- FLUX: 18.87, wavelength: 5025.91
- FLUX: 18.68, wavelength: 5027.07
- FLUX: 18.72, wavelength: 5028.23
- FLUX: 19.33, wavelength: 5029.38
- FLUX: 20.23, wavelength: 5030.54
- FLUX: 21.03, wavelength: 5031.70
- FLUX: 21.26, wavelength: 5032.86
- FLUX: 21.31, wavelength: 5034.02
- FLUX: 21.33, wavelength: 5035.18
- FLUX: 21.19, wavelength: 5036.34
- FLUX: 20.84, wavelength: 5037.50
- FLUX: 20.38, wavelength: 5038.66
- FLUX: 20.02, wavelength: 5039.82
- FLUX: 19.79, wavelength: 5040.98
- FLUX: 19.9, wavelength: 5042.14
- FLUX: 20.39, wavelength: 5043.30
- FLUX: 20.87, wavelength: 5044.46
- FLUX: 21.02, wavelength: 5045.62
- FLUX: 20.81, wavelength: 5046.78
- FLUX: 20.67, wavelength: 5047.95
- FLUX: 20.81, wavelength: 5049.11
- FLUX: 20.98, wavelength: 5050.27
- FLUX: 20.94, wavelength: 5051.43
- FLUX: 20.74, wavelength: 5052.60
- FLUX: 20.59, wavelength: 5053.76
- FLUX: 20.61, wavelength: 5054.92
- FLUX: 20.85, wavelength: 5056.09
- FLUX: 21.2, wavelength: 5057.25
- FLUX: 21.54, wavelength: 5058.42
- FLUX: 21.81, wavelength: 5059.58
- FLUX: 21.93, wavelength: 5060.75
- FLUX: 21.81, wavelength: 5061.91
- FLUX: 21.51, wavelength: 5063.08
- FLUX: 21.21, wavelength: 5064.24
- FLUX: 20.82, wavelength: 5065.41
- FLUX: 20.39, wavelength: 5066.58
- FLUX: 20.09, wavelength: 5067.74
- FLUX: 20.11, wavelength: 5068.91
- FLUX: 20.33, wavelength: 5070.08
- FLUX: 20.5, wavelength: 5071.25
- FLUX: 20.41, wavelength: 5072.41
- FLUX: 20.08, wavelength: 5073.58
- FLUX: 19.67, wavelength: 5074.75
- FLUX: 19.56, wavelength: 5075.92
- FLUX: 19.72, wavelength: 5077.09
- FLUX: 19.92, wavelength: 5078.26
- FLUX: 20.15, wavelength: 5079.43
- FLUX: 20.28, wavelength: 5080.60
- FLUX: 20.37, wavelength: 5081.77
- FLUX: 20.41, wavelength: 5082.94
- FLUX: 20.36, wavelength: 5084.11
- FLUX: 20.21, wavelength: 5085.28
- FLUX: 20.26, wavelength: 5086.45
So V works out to -1.7 A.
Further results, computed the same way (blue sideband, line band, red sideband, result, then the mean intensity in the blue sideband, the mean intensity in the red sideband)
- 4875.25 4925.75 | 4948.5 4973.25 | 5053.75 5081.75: -1.20 A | 20.3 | 20.6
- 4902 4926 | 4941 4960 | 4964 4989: -1.19 A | 20.2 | 20.5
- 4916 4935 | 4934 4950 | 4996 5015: -0.88 A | 20.2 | 20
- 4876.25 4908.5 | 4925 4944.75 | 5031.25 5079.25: -0.26 A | 20.5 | 20.7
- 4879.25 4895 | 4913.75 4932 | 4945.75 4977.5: 0.58 A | 20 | 21.4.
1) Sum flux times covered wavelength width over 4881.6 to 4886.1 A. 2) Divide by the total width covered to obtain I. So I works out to 20.2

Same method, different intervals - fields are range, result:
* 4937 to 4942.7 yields 20.1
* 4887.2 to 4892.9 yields 19.3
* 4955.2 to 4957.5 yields 20.5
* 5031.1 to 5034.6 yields 21.2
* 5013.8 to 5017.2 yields 18.6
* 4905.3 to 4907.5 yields 21.7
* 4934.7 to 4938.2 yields 20.2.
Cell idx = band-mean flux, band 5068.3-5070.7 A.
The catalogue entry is 20.2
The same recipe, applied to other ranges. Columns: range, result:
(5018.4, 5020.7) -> 18.6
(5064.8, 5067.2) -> 20.6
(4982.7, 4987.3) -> 19.6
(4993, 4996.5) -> 19.6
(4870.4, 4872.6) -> 18.7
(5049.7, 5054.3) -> 20.8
